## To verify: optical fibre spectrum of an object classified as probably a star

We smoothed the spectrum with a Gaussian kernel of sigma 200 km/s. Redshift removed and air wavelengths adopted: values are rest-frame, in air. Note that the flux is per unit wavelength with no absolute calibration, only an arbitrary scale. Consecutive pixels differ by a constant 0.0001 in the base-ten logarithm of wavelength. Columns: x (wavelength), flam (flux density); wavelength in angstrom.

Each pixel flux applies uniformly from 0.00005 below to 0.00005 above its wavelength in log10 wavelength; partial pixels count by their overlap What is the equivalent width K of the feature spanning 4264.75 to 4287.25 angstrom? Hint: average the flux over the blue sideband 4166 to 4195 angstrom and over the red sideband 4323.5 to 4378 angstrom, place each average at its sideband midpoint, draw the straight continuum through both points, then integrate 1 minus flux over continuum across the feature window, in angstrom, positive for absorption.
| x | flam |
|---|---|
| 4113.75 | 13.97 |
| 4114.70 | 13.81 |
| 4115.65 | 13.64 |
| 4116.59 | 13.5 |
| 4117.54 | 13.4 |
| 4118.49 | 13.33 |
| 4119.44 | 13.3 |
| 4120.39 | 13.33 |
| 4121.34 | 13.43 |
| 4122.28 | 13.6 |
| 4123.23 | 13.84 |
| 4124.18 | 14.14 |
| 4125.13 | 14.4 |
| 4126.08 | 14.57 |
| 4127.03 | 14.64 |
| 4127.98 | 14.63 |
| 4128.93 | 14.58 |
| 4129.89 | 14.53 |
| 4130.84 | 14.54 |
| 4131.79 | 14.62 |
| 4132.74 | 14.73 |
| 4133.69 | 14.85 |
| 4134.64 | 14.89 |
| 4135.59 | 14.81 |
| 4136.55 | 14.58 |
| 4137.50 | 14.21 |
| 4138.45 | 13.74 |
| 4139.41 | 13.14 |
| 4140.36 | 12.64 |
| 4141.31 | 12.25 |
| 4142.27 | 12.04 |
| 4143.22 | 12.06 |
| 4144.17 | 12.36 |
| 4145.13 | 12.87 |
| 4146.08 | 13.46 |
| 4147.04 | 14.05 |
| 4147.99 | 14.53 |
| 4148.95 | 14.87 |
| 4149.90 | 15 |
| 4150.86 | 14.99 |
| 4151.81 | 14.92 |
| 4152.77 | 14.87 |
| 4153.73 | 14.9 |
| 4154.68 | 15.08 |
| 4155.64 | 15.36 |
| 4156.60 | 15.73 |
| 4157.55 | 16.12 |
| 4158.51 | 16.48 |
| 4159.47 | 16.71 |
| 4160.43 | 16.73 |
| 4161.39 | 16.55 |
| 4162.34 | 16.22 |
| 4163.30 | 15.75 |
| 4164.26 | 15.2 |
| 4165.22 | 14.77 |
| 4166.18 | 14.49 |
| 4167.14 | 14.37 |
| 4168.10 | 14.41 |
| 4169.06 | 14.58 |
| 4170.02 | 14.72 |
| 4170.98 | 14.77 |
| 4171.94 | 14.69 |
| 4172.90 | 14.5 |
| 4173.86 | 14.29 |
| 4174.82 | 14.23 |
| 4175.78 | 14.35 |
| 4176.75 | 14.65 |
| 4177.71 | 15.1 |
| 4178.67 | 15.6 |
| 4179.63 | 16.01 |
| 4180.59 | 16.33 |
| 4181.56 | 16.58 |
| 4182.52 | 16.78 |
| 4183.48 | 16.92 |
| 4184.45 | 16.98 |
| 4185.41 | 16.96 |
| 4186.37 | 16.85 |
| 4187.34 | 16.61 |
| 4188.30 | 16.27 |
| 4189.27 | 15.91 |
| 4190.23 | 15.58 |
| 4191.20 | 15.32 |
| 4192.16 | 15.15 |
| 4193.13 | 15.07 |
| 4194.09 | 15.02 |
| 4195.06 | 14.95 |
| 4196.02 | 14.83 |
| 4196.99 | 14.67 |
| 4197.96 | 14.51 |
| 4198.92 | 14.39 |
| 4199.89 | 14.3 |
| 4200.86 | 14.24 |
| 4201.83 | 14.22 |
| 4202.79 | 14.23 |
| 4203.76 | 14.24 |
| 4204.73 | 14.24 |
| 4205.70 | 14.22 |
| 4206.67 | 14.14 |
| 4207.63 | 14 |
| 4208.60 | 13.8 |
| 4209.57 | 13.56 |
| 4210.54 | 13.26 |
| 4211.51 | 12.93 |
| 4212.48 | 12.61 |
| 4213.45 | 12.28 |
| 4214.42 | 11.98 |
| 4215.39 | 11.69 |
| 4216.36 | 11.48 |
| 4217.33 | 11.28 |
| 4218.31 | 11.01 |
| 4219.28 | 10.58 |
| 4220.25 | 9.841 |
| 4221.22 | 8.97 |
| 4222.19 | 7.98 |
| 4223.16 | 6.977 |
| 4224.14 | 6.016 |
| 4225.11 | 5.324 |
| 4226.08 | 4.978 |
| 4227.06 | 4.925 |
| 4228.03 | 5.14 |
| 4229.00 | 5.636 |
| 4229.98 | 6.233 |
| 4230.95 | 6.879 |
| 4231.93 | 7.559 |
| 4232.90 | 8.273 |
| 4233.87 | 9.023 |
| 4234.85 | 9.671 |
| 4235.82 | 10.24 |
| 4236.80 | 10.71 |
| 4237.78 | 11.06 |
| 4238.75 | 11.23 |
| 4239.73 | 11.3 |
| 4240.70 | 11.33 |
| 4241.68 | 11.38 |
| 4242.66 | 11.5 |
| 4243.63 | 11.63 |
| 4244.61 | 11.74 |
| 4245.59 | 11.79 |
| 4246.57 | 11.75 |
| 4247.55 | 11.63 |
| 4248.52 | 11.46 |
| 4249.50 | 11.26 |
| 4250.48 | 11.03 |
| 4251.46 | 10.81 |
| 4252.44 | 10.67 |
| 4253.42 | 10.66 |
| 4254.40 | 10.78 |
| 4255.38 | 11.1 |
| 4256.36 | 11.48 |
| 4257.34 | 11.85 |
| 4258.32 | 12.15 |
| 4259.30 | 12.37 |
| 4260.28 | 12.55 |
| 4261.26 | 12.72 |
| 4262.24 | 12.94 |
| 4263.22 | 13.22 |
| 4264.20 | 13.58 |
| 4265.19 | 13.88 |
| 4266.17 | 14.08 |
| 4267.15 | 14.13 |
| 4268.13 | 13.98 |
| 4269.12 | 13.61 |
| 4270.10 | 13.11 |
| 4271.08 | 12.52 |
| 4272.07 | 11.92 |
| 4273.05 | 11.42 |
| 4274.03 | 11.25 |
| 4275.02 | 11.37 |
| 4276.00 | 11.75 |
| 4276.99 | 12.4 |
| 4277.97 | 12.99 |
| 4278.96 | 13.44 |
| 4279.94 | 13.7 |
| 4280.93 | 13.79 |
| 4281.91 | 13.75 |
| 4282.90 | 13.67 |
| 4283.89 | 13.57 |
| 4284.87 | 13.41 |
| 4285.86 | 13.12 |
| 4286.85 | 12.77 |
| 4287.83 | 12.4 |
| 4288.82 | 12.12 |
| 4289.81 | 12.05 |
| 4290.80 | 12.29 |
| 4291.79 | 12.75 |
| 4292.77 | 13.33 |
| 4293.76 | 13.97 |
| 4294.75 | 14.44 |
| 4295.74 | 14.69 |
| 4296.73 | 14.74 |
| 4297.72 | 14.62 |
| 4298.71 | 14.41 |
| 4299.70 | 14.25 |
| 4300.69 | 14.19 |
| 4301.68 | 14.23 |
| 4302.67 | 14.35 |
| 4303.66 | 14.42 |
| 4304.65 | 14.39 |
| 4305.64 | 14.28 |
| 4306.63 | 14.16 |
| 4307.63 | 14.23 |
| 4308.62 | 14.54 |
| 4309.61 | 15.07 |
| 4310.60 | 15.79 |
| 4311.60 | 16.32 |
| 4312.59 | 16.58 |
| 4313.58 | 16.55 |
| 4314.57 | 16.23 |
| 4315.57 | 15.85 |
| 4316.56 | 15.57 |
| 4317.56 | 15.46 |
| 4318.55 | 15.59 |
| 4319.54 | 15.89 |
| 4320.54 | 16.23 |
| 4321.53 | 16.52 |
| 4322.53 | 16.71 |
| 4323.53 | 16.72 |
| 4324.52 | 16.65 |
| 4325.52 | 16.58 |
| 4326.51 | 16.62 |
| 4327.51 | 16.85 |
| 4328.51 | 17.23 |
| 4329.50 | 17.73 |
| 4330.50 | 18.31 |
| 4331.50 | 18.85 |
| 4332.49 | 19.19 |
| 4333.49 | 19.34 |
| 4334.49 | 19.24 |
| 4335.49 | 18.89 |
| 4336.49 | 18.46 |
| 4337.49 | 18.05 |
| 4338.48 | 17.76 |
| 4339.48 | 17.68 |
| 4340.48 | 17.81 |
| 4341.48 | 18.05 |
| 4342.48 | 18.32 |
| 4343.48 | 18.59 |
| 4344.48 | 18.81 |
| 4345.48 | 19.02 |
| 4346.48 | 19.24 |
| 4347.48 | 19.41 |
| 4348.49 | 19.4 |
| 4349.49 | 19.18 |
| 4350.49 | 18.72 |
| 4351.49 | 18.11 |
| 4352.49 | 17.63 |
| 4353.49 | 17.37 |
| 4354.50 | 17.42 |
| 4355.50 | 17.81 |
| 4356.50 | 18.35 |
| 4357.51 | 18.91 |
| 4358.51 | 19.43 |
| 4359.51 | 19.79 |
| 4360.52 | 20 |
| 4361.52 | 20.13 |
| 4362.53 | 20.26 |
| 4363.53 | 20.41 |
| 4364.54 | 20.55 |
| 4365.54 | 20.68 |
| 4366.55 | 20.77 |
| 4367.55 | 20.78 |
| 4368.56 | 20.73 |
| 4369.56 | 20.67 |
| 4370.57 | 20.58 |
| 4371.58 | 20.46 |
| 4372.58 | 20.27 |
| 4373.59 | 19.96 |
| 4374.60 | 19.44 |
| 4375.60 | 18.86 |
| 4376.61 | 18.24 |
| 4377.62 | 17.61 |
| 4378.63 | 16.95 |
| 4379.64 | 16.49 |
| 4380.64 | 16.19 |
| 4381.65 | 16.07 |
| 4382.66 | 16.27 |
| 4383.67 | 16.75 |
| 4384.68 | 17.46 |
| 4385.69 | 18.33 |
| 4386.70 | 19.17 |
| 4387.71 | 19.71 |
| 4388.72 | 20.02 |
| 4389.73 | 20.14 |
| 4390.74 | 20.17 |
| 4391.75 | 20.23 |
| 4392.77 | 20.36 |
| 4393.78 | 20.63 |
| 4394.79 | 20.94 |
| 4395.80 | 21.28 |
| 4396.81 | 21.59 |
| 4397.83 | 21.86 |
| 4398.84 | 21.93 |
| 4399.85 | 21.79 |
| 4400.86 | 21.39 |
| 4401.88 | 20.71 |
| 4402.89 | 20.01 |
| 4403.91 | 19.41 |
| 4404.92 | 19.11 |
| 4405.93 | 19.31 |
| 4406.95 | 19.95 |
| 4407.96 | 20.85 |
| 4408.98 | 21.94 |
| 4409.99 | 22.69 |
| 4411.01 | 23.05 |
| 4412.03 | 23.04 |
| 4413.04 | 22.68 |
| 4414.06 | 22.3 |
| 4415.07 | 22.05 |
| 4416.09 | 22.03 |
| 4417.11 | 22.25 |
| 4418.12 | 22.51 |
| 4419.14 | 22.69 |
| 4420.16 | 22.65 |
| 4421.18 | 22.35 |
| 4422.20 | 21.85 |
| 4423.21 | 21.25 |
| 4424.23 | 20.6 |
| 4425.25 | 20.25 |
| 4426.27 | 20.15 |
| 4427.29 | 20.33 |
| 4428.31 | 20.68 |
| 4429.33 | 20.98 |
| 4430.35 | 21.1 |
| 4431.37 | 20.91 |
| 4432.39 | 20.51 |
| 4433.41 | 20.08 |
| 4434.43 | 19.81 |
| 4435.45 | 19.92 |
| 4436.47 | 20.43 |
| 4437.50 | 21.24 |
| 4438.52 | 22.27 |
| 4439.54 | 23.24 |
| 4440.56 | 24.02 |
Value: 5.6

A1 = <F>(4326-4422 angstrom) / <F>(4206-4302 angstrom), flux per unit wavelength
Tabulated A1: 1.69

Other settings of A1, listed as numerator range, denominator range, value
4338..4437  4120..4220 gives 1.38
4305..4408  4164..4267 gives 1.47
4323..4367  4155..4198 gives 1.20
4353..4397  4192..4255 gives 1.72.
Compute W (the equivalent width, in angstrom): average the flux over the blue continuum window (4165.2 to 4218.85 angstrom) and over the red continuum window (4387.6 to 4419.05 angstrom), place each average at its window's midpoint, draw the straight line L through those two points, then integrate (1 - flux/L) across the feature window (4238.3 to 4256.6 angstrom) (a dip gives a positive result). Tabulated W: 5.6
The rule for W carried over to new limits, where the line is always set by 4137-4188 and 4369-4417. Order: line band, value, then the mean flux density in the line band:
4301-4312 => 2.09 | 14.7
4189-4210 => 1.61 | 14.6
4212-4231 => 8.90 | 8.63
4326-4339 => 0.36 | 18.2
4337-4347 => 0.31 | 18.4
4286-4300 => 3.43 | 13.5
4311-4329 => 2.05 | 16.3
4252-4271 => 5.07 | 12.6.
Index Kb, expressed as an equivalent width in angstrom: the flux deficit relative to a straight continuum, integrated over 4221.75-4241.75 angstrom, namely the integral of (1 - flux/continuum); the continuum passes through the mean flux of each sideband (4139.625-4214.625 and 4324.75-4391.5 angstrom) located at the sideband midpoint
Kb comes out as 9.8 angstrom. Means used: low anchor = 14.8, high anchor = 18.7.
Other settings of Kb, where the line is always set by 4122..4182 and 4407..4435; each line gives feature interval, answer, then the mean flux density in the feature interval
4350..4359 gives 0.74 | 18.2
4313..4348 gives 3.05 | 17.5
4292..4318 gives 5.20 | 14.8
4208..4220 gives 3.00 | 12.2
